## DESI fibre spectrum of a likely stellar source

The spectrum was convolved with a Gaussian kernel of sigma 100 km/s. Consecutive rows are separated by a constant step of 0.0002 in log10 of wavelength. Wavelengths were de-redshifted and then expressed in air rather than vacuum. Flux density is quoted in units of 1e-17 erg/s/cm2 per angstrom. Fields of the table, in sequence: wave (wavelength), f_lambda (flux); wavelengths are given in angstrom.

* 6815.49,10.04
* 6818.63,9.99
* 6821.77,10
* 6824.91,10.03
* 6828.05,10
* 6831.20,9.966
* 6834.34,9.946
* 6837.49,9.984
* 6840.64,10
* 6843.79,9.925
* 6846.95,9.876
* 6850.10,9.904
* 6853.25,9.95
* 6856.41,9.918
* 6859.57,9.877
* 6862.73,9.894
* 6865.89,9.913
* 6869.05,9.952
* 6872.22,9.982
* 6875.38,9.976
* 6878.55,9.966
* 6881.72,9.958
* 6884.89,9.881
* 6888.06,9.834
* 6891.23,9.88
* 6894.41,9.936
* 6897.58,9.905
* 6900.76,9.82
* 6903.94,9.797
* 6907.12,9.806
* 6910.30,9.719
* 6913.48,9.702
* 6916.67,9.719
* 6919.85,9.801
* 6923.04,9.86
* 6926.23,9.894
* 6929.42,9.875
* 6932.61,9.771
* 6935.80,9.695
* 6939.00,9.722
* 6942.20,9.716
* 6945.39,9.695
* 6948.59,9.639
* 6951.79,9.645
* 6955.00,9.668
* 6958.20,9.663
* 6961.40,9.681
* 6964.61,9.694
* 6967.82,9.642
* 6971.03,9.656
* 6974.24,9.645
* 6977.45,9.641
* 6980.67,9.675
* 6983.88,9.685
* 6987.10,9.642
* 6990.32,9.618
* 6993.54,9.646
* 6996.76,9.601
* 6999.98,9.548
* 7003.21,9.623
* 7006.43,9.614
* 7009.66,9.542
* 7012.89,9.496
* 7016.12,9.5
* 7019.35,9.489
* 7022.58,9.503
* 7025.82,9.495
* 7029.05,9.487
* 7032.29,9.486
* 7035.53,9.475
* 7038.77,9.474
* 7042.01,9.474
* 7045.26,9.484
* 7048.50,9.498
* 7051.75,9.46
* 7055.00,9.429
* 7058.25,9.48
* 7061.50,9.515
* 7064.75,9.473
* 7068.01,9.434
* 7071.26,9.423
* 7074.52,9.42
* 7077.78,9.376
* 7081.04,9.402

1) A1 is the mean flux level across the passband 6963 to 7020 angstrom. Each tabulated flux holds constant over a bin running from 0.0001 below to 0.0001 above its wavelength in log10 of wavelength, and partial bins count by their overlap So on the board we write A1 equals 9.61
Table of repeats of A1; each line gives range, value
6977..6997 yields 9.65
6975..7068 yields 9.54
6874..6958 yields 9.8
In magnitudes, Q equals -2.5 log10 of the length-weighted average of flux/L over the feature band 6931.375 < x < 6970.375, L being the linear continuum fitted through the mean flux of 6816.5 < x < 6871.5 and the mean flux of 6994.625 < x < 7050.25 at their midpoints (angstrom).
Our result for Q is 0.00 mag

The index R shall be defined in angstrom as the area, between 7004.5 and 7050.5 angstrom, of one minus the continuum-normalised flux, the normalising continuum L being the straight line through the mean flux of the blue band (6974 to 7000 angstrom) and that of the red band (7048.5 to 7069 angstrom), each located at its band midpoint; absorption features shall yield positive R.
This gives 0.19 angstrom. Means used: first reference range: 9.64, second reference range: 9.47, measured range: 9.5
